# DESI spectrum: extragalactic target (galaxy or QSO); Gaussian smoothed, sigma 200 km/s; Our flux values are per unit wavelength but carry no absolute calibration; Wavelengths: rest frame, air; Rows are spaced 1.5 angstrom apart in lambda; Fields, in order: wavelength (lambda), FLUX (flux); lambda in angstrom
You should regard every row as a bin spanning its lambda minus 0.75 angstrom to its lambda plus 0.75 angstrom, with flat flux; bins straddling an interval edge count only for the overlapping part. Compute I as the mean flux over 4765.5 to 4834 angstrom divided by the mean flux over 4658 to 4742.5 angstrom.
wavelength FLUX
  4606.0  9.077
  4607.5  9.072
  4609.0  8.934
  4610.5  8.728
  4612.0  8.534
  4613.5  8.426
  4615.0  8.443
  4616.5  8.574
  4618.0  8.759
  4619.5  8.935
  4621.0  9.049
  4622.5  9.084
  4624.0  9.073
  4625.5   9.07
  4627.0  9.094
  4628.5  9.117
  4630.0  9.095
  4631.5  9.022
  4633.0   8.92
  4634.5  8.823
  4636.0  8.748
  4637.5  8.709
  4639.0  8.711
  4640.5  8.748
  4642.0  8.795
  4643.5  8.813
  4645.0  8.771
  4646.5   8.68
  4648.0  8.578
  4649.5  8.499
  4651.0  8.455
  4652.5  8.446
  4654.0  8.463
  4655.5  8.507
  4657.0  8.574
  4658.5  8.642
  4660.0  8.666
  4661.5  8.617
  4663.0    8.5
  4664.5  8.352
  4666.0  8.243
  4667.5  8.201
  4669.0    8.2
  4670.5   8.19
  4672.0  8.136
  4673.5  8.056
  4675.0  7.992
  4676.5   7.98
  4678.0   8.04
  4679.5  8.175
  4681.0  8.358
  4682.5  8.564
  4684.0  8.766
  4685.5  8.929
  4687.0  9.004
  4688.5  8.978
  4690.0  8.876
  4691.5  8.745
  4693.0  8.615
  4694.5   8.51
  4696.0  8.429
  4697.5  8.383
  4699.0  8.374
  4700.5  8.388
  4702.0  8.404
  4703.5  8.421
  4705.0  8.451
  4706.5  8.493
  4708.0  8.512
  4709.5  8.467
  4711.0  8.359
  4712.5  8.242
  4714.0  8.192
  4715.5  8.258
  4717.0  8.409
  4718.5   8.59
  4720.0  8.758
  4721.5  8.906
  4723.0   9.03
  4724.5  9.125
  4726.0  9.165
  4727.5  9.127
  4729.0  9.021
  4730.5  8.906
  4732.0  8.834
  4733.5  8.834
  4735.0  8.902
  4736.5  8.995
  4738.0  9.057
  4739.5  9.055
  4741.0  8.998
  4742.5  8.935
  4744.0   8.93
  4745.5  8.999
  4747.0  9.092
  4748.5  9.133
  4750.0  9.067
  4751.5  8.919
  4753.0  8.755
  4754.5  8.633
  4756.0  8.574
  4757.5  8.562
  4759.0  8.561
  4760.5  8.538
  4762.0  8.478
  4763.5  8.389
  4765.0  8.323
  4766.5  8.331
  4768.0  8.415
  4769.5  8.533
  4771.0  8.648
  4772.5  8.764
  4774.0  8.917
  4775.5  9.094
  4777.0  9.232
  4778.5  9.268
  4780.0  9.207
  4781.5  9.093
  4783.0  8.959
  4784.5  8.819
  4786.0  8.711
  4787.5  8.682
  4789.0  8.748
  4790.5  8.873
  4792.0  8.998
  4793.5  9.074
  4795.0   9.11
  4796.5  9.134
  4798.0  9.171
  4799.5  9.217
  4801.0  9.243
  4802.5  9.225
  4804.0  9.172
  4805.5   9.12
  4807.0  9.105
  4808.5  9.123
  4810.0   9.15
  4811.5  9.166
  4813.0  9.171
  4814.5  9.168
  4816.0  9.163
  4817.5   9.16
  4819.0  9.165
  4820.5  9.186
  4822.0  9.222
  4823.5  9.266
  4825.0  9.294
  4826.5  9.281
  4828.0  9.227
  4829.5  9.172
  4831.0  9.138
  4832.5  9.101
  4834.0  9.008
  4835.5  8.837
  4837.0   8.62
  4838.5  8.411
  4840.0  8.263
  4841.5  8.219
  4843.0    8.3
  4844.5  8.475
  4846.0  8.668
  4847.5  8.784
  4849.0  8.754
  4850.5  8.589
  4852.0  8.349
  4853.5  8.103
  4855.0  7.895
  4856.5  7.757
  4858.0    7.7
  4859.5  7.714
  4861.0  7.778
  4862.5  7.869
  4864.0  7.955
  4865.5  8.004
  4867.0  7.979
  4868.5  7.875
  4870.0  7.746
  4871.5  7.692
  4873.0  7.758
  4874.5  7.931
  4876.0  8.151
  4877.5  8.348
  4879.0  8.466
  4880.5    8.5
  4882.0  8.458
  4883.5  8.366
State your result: 1.1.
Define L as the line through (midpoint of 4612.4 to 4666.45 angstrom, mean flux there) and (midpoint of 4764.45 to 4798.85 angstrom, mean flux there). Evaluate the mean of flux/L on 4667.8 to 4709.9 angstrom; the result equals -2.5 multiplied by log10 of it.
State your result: 0.04 mag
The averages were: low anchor 8.72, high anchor 8.88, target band 8.44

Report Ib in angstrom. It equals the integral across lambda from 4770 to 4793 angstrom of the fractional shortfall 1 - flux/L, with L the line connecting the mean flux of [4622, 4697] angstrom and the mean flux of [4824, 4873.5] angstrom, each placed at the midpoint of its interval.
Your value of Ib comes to -1.3 angstrom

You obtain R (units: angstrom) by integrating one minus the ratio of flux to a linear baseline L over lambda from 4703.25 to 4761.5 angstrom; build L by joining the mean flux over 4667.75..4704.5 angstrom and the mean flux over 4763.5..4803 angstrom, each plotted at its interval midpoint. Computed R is -0.7 angstrom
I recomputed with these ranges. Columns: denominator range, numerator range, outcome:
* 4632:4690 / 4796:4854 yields 1.05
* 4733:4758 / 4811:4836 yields 1.03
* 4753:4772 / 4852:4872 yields 0.92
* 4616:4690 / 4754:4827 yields 1.04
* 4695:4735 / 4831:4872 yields 0.96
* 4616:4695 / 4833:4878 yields 0.95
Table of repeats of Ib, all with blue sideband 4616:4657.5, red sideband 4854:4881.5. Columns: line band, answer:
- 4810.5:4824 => -1.7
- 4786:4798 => -1.0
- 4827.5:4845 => -1.4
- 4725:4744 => -1.2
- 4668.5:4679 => 0.7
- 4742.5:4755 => -0.8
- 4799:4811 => -1.4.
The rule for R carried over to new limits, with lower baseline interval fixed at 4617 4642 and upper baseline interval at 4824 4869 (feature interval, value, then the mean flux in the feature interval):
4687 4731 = 0.6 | 8.63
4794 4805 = -0.8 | 9.18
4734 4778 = -0.7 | 8.79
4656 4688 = 1.6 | 8.4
